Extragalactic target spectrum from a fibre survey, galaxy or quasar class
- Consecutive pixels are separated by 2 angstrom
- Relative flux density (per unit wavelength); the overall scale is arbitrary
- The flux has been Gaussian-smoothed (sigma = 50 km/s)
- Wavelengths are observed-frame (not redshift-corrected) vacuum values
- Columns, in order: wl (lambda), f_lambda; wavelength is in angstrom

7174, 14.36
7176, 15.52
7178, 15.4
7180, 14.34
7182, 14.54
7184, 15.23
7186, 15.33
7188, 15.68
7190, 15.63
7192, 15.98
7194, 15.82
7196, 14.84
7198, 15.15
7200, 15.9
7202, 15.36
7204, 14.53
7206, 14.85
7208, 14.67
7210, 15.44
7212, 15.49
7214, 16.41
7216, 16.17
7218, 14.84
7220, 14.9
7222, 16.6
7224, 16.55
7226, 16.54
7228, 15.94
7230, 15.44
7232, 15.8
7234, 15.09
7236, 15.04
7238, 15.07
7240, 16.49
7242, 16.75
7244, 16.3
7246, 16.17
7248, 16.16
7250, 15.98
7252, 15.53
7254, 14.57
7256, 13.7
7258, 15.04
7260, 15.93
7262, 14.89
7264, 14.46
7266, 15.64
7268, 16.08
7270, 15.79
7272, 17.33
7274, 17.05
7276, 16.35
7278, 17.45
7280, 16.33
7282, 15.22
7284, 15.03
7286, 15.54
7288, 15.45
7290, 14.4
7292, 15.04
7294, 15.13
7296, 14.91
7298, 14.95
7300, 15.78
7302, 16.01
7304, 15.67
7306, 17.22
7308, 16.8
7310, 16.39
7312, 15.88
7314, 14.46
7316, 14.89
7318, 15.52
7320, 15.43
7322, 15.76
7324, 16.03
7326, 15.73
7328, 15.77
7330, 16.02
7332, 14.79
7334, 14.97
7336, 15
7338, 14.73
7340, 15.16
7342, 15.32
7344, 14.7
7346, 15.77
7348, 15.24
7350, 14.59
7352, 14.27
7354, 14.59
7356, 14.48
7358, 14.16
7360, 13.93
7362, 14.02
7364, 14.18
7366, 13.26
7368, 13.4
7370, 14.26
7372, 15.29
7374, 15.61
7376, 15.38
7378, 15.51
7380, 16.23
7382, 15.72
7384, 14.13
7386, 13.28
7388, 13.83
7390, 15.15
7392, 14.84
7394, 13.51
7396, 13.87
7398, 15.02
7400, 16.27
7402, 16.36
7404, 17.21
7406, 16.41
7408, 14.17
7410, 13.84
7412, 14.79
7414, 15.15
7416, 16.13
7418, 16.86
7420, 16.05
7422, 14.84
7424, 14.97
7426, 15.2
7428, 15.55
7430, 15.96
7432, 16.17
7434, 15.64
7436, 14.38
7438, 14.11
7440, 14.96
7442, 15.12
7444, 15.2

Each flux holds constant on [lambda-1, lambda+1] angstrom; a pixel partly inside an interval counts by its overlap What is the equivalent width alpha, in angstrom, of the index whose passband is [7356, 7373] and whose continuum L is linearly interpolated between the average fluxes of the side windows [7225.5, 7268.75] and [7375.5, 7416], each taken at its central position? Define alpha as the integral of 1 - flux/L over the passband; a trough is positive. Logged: 1.2 angstrom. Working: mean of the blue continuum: 15.6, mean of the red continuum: 15.1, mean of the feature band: 14.1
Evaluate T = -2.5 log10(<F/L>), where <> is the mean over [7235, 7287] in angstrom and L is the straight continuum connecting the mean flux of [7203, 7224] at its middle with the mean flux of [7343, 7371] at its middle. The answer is -0.05 mag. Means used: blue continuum 15.4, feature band 15.8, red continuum 14.3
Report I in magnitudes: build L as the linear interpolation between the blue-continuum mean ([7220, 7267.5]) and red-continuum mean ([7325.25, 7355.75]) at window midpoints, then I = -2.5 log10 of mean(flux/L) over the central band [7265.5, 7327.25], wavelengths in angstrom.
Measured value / -0.03 mag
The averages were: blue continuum 15.6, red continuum 15.1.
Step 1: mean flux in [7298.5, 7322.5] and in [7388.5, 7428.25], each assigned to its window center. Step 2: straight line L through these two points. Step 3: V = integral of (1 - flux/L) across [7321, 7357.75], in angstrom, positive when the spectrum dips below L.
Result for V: 1.2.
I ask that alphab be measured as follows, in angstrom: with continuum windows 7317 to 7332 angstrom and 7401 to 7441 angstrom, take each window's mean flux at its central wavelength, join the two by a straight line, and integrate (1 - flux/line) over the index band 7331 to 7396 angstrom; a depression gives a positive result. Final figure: 3.9 angstrom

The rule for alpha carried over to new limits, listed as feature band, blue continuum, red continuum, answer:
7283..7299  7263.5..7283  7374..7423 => 1.01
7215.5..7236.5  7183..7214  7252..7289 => -0.34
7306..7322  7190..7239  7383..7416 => -0.57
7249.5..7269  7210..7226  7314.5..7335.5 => 0.68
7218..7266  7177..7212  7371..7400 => -1.45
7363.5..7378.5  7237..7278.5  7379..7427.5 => 0.70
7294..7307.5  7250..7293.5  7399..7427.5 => -0.15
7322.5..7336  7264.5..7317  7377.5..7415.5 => -0.01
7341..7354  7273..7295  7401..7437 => 0.57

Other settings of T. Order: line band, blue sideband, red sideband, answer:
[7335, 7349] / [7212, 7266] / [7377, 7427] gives 0.01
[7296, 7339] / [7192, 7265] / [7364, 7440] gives -0.02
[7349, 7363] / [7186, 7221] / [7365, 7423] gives 0.06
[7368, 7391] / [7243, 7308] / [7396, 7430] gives 0.05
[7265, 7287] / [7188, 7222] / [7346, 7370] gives -0.09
